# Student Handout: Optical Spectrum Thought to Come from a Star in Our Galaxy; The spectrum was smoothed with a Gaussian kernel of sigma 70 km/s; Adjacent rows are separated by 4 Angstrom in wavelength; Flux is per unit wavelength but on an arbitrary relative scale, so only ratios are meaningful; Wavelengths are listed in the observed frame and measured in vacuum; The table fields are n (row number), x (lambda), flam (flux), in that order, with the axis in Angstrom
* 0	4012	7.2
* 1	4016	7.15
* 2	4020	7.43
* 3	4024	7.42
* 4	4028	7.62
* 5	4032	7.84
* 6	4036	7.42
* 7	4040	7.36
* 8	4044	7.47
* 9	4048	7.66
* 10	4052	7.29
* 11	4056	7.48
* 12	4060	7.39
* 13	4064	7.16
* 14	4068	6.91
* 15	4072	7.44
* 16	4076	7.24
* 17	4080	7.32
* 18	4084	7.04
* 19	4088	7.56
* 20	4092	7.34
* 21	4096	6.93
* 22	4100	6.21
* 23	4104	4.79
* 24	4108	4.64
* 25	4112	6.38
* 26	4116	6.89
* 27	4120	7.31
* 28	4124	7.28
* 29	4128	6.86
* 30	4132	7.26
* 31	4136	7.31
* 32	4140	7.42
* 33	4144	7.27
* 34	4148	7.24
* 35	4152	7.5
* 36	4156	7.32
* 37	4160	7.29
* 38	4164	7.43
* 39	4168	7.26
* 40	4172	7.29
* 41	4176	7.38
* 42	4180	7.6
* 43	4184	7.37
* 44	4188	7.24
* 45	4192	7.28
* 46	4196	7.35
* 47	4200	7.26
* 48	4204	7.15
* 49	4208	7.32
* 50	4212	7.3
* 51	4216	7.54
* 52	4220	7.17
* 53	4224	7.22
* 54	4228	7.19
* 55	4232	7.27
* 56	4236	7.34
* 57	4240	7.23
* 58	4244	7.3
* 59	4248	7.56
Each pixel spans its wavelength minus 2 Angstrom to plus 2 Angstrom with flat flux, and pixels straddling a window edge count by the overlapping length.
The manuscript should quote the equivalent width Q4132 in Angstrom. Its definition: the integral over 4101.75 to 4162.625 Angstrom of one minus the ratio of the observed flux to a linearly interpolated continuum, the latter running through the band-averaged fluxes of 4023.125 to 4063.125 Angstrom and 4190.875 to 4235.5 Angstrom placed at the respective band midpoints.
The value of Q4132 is 4.3 Angstrom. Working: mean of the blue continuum 7.49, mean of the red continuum 7.28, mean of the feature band 6.85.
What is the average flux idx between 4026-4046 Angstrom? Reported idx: 7.54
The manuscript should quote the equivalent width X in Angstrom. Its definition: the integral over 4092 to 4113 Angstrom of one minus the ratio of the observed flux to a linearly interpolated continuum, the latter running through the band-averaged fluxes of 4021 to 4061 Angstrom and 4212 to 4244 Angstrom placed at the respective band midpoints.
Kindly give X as 4.3 Angstrom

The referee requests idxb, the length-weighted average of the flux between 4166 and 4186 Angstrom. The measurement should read 7.38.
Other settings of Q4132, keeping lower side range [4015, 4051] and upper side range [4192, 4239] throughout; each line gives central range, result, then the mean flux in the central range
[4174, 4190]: -0.2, 7.4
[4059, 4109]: 4.3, 6.8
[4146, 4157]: 0.0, 7.36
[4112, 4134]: 1.0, 7.05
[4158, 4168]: 0.0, 7.34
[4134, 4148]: 0.1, 7.32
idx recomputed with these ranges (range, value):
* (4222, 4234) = 7.23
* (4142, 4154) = 7.34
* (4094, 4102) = 6.57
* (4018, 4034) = 7.58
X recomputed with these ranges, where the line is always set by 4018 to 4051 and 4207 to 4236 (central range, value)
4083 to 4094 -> 0.2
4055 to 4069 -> 0.5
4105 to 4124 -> 2.8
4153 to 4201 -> 0.0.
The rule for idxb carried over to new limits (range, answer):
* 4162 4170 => 7.34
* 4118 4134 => 7.18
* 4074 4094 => 7.3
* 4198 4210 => 7.24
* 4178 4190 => 7.4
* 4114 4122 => 7.1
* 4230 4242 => 7.28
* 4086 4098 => 7.28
